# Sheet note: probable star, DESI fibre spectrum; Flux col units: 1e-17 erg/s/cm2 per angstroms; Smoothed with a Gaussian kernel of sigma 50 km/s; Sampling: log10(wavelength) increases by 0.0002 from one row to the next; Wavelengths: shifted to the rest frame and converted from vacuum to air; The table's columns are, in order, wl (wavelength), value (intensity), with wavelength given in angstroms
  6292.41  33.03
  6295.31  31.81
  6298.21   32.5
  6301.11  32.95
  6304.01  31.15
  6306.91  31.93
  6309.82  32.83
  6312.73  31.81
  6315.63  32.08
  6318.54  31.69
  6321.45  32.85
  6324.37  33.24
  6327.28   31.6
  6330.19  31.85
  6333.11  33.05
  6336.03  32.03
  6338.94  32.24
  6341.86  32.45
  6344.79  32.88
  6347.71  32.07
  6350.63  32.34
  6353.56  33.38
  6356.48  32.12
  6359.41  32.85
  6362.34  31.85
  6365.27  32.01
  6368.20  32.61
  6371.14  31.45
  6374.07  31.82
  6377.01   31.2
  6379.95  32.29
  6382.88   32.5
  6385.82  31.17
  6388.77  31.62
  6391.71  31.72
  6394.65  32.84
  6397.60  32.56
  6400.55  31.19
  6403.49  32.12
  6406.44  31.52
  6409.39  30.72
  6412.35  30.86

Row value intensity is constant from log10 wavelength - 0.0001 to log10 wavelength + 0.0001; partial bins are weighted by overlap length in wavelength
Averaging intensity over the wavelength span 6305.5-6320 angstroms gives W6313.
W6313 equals 32.1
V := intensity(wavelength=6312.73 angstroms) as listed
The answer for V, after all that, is 31.81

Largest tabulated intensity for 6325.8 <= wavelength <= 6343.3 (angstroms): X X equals 33.05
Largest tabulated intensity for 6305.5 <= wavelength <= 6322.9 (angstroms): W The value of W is 32.85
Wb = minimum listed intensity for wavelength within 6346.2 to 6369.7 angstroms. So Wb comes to 31.85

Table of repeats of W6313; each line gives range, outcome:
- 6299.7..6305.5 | 32.1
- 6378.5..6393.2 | 31.9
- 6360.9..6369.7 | 32.1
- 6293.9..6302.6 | 32.4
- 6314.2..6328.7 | 32.3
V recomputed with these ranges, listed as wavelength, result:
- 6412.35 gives 30.86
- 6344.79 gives 32.88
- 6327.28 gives 31.6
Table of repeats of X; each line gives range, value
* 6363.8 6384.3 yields 32.61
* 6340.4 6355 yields 33.38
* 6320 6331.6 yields 33.24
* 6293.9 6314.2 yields 32.95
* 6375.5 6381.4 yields 32.29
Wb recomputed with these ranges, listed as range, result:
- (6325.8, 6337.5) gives 31.6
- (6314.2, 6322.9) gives 31.69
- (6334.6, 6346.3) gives 32.03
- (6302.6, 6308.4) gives 31.15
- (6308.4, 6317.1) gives 31.81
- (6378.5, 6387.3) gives 31.17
